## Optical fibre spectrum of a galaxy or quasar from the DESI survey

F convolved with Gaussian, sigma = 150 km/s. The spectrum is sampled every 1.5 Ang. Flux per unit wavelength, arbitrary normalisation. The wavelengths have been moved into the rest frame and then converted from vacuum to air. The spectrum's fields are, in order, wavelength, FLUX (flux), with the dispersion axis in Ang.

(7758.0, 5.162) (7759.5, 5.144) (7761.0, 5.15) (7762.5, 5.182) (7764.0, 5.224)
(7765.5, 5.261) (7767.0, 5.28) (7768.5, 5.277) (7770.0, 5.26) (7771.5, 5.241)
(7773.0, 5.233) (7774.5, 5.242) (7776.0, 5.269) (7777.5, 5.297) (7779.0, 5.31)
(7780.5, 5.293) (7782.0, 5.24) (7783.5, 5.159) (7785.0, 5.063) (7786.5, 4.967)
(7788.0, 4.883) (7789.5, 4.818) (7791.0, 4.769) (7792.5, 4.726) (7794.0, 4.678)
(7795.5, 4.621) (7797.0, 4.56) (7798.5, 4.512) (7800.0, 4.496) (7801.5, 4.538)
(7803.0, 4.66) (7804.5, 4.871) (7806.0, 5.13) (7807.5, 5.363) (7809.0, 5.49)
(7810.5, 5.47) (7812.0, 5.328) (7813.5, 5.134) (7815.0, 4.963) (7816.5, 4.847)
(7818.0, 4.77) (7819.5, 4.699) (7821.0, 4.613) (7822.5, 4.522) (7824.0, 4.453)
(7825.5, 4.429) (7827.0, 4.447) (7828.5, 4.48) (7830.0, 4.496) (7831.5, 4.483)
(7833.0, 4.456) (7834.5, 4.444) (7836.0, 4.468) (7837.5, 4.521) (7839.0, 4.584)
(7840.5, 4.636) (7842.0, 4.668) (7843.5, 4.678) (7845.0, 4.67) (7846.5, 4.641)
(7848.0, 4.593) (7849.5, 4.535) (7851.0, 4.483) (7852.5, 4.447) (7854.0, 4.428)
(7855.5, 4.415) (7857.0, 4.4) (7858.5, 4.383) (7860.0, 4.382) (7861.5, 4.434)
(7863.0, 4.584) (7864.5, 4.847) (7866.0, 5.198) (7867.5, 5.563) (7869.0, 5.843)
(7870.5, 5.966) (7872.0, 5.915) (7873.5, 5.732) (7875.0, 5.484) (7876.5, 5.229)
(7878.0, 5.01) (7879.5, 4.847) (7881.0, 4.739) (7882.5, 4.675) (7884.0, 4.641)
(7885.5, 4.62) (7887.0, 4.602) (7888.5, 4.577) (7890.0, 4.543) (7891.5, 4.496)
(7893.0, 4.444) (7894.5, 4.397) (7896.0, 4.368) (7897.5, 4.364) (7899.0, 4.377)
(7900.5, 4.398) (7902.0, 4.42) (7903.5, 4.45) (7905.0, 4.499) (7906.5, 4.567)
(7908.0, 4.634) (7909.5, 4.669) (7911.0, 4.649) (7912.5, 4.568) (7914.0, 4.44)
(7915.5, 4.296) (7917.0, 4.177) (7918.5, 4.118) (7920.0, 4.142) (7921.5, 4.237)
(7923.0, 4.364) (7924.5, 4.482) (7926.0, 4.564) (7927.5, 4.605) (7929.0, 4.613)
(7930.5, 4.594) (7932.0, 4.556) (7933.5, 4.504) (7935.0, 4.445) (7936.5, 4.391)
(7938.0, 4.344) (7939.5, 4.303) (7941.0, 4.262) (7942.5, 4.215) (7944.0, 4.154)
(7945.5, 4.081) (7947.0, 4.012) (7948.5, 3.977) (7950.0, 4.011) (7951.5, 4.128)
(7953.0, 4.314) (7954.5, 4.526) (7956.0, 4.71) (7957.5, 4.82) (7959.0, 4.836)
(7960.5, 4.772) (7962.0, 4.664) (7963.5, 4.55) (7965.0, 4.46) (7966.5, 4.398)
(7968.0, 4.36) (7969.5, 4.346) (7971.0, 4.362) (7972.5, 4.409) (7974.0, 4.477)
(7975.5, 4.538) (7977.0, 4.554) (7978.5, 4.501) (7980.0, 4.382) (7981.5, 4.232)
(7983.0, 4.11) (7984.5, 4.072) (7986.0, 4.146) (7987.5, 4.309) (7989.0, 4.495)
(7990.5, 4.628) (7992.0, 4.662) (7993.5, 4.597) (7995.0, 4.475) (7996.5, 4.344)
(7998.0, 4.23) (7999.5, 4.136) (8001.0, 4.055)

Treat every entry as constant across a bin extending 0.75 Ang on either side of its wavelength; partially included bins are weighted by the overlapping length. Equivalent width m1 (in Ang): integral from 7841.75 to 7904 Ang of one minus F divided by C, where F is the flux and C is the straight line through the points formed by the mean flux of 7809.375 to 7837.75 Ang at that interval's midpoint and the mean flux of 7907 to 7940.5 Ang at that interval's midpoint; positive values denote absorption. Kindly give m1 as -2.45 Ang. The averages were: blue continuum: 4.7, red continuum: 4.44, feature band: 4.75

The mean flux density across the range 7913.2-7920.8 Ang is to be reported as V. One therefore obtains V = 4.24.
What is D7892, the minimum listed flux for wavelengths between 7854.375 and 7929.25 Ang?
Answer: 4.118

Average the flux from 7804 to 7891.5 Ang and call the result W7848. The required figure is 4.81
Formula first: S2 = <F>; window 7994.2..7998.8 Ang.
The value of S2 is 4.35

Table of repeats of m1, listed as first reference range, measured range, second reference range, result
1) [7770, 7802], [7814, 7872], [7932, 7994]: 1.04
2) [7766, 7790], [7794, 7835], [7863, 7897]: 2.86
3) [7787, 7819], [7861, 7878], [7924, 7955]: -2.68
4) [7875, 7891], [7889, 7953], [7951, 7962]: 4.24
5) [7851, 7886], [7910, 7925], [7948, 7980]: 1.10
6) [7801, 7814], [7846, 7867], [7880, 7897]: 0.93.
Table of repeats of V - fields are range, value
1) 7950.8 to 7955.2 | 4.32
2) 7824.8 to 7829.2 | 4.45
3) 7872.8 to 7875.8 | 5.6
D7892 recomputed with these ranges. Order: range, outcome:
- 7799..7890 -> 4.382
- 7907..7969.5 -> 3.977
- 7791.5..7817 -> 4.496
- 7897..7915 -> 4.364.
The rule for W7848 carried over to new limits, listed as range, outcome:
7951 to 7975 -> 4.51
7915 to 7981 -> 4.4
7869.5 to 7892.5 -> 5.01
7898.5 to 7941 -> 4.44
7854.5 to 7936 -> 4.67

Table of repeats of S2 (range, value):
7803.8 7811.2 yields 5.27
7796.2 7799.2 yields 4.54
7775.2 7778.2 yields 5.28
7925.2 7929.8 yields 4.59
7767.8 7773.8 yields 5.25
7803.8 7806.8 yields 5.01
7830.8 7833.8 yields 4.47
